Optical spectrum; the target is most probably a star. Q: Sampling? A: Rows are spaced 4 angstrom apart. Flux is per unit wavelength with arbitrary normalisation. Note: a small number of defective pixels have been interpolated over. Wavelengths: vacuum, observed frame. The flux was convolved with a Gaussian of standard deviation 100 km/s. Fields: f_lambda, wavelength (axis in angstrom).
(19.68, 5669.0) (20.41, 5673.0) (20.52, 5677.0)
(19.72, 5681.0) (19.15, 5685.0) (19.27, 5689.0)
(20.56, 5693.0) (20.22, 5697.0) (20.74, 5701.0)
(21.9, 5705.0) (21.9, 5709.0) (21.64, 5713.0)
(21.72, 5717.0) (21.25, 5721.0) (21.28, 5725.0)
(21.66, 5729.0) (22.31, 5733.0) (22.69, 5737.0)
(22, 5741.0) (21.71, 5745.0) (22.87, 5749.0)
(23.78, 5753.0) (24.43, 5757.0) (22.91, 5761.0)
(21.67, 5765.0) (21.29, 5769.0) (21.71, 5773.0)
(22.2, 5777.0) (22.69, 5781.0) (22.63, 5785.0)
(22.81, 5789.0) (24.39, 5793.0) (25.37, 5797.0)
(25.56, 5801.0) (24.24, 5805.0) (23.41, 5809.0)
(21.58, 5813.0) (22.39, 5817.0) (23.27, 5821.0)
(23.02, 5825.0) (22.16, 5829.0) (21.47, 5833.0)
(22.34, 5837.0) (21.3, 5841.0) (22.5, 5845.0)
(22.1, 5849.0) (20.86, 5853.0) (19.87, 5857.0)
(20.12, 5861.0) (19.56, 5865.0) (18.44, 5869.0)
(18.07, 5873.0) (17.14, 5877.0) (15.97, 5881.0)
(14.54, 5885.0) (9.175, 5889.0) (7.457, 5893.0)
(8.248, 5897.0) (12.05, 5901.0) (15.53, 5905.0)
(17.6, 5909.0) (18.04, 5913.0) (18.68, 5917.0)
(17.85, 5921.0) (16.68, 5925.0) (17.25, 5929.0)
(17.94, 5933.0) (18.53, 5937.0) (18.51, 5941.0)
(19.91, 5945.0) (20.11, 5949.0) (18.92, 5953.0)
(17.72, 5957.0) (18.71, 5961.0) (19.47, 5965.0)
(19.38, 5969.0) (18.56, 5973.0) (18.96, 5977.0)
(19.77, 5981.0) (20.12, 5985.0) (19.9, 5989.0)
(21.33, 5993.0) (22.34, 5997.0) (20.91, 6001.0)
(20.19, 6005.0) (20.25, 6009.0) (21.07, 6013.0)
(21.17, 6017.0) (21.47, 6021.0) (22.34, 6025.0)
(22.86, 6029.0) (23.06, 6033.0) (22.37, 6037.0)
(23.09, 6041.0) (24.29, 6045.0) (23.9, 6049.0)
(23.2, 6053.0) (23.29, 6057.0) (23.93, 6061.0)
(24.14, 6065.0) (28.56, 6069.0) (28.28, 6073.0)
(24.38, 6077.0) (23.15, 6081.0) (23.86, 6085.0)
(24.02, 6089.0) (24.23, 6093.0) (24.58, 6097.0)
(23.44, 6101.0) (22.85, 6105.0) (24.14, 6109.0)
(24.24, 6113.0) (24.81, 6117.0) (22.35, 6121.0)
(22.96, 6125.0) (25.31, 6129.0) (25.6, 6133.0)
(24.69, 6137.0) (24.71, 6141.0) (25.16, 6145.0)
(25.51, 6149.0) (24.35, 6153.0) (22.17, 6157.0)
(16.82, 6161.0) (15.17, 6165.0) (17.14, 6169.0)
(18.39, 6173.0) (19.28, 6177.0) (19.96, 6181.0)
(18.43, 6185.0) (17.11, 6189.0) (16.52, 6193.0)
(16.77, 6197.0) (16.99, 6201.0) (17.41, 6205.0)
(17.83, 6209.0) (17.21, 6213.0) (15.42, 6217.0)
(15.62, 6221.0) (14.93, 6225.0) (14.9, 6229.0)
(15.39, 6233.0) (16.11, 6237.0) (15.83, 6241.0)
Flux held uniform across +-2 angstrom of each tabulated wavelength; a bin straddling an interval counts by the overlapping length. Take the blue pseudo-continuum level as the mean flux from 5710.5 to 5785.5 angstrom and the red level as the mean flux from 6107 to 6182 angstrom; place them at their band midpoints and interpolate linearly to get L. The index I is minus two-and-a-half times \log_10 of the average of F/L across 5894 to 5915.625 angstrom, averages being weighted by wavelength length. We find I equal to 0.49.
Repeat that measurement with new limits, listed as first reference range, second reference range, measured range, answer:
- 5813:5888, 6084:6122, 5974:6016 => 0.09 mag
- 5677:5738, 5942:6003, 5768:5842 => -0.12 mag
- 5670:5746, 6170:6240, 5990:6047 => -0.18 mag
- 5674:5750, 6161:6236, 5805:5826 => -0.13 mag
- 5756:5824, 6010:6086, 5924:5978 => 0.25 mag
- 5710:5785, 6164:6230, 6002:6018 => -0.08 mag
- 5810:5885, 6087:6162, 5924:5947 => 0.19 mag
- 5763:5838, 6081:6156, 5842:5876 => 0.15 mag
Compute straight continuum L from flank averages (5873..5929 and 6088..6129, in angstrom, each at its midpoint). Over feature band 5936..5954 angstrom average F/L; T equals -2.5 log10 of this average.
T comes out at -0.16 mag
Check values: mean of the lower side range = 14.8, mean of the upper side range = 23.8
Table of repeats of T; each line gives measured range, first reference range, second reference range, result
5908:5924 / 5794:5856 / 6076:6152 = 0.277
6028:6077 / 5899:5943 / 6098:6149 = -0.118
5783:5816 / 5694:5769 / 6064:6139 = -0.059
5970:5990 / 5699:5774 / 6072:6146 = 0.207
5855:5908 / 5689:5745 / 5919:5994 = 0.288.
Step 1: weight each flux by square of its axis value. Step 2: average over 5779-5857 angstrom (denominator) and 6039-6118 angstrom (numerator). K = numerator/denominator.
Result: 1.17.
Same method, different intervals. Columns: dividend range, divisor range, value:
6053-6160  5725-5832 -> 1.19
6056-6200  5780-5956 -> 1.27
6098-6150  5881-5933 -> 1.78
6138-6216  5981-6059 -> 0.93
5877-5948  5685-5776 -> 0.77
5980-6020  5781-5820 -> 0.94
